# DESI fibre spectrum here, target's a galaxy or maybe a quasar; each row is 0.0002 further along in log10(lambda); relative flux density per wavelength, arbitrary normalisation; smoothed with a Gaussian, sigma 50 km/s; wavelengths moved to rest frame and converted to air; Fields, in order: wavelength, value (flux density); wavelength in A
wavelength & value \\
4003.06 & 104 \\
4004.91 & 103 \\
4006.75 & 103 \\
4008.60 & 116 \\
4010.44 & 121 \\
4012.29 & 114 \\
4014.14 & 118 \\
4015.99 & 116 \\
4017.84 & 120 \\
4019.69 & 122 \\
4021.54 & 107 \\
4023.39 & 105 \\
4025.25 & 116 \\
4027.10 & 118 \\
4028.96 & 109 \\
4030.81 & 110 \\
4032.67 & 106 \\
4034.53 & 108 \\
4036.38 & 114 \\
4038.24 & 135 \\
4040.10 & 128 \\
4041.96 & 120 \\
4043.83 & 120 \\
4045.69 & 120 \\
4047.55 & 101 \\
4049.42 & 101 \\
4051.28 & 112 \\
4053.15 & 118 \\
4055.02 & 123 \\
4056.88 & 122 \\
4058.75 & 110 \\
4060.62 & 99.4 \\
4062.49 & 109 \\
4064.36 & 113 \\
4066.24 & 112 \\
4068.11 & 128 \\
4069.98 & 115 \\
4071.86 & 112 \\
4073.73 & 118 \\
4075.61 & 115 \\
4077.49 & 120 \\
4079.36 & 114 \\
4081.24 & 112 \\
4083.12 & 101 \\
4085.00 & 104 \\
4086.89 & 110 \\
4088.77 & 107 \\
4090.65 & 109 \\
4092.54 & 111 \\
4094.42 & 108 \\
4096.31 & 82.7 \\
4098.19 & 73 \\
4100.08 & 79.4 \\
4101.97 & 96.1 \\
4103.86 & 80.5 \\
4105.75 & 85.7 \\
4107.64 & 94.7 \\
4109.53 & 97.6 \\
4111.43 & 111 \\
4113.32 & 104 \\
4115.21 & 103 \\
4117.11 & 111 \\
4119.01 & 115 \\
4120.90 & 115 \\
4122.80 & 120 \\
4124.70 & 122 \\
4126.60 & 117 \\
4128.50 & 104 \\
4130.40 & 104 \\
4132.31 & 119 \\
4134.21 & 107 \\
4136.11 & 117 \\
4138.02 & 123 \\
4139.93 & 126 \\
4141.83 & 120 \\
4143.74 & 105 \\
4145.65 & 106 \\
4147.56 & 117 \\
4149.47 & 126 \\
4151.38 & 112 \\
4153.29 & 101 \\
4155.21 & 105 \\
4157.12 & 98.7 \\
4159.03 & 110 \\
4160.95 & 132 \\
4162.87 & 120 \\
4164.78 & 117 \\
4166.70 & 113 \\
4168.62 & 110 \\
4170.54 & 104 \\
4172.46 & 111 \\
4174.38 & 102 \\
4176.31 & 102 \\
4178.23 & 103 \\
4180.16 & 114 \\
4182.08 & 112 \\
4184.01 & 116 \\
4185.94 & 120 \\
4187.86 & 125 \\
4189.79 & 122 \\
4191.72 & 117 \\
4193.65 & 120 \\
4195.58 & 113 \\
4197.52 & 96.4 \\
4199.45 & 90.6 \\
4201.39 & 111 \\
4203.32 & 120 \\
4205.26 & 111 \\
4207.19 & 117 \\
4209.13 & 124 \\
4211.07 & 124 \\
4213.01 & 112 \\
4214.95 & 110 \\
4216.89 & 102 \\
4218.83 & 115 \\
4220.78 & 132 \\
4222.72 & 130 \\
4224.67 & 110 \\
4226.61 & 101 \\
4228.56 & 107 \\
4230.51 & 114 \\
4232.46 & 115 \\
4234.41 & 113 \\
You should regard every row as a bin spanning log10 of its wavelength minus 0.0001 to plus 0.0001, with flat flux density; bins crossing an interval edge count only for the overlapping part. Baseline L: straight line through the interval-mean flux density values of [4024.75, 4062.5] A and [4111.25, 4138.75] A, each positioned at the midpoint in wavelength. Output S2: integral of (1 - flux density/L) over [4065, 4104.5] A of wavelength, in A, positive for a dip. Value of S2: 2.9 A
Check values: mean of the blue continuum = 114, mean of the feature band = 105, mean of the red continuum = 113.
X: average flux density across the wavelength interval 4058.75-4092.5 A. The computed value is 112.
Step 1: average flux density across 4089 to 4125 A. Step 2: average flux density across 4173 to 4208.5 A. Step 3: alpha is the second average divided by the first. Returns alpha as 1.11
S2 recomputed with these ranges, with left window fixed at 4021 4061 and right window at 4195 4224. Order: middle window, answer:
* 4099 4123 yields 2.9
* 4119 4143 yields -0.4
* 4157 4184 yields 0.6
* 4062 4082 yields -0.3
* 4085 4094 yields 0.4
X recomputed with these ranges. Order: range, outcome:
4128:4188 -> 112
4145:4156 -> 111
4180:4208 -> 114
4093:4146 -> 105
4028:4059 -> 115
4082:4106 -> 96.3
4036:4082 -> 116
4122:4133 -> 114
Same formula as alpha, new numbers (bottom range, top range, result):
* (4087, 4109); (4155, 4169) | 1.21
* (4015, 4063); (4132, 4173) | 0.99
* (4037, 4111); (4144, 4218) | 1.04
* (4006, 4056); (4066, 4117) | 0.90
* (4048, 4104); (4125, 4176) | 1.05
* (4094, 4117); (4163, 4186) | 1.18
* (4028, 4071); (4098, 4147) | 0.93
